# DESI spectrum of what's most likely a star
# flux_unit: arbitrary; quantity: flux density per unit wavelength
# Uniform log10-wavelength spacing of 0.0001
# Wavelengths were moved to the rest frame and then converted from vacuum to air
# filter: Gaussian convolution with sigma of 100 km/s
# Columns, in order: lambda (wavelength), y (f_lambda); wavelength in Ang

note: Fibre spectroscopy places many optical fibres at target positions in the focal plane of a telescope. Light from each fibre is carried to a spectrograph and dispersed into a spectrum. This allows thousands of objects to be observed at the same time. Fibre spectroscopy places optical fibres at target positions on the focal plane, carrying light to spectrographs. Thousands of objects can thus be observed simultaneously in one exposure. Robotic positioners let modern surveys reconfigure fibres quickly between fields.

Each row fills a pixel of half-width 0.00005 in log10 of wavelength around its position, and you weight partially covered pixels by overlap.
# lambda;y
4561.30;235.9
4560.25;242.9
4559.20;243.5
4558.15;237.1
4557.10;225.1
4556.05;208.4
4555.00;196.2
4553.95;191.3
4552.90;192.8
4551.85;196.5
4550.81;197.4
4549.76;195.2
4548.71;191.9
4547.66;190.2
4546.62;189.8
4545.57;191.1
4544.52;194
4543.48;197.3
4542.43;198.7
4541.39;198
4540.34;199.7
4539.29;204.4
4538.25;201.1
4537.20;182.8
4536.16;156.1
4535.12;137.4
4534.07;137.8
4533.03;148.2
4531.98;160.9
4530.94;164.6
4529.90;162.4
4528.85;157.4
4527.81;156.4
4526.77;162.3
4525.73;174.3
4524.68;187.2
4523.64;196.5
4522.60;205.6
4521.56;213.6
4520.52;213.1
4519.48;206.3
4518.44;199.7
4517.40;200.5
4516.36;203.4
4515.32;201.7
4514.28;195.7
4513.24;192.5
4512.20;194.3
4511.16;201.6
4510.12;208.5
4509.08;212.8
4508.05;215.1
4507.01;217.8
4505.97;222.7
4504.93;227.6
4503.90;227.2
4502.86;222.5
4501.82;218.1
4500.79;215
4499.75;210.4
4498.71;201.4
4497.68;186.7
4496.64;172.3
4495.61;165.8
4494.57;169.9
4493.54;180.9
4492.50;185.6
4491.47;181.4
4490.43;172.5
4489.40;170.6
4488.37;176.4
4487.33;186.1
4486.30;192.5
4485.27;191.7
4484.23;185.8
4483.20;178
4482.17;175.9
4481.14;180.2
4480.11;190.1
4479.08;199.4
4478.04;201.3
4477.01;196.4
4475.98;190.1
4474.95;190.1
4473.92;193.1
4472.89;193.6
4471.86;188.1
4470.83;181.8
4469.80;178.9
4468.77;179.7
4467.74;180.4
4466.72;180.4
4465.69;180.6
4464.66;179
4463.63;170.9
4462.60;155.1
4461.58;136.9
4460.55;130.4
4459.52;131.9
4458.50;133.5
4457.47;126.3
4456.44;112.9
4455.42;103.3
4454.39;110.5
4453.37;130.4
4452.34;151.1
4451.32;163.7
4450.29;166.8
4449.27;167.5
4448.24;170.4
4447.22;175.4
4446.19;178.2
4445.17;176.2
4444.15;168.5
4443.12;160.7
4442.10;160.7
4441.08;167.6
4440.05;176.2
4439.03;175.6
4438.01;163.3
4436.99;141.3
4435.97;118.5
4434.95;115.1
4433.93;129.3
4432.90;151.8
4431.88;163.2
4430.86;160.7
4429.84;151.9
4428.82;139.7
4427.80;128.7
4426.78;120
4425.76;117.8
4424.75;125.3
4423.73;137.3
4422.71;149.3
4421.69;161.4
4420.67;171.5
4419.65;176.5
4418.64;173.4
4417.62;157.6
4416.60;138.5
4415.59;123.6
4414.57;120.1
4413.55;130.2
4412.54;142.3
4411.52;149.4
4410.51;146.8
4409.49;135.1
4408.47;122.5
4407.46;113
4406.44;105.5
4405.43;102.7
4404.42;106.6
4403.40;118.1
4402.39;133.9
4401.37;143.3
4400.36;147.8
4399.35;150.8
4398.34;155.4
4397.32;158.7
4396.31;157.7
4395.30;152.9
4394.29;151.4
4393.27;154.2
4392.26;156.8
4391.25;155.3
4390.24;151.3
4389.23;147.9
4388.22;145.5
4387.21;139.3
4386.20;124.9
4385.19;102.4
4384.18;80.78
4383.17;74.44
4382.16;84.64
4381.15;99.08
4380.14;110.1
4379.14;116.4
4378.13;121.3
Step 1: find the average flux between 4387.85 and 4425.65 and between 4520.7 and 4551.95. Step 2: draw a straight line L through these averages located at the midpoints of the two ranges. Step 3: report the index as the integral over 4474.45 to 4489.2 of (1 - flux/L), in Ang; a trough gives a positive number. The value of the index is -2.02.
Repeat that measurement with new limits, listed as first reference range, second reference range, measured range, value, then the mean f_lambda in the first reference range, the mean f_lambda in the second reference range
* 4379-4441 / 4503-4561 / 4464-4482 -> -2.1 Ang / 137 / 195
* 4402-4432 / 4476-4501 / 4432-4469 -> 1.5 Ang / 137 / 186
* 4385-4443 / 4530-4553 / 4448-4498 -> -2.6 Ang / 143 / 182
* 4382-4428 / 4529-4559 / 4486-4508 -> -3.3 Ang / 136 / 188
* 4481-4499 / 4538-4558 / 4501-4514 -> -1.9 Ang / 181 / 199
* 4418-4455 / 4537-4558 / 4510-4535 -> 0.4 Ang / 153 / 198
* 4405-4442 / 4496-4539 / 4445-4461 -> 1.3 Ang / 142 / 192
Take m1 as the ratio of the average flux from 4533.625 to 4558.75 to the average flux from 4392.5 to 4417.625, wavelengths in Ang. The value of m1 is 1.4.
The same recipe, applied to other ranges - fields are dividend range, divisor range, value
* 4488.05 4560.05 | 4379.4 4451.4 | 1.36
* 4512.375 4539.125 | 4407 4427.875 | 1.29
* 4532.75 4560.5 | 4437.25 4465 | 1.27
